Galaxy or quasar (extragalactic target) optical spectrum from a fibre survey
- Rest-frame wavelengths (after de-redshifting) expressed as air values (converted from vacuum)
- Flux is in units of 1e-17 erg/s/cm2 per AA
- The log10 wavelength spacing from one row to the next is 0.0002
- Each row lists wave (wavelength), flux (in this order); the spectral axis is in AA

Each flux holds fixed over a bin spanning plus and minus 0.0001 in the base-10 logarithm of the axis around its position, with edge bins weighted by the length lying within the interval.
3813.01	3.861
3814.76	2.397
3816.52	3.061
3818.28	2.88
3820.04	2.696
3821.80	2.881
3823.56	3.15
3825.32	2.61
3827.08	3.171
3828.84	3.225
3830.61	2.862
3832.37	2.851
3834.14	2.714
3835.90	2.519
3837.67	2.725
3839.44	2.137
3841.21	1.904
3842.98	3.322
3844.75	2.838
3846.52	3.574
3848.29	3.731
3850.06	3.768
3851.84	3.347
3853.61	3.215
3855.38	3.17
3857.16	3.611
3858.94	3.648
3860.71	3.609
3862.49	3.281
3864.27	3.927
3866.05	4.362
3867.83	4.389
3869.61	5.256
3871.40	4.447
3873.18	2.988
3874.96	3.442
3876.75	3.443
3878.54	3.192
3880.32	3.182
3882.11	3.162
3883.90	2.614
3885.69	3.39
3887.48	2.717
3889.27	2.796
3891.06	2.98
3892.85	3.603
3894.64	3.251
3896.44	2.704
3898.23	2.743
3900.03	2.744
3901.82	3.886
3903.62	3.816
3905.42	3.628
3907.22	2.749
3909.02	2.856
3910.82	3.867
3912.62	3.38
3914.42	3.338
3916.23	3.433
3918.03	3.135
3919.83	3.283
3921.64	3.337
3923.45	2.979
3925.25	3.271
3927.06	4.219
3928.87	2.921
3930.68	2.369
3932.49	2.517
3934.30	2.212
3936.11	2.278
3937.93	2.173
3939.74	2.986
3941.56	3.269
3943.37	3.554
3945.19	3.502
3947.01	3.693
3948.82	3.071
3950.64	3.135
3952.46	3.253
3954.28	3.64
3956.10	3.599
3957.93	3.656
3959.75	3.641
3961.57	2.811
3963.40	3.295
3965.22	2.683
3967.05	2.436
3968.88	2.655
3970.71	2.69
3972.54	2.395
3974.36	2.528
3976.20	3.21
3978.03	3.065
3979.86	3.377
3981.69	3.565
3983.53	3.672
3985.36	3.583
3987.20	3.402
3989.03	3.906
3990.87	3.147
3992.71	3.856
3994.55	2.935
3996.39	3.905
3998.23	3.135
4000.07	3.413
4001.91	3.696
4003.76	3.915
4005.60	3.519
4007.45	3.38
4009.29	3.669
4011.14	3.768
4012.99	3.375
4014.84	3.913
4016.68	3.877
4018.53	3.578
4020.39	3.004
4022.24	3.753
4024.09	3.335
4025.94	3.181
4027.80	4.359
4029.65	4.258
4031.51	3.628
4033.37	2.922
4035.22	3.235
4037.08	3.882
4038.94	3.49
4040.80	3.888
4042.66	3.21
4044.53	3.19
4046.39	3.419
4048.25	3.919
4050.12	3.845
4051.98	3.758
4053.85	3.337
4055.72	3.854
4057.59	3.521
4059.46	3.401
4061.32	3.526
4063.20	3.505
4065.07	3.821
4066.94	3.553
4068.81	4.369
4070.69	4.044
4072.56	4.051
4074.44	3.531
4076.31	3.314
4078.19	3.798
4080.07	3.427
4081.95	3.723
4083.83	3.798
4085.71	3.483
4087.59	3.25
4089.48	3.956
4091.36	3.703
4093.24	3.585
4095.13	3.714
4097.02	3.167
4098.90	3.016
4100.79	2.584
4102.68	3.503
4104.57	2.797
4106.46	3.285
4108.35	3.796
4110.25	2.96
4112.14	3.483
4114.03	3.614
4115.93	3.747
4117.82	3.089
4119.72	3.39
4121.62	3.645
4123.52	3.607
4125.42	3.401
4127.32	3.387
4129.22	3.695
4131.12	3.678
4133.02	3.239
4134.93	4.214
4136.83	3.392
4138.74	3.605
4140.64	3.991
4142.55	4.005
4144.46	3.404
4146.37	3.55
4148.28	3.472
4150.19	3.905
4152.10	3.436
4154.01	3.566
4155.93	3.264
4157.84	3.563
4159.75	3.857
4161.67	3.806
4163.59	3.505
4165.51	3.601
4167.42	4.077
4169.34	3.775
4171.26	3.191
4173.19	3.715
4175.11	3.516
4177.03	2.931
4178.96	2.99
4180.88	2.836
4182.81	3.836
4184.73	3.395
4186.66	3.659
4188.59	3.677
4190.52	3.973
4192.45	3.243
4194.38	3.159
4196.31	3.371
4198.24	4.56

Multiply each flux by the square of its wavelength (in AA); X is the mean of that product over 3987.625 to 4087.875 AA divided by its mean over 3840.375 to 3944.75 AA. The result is 1.19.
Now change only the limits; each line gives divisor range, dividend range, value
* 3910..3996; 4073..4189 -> 1.21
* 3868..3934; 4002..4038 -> 1.17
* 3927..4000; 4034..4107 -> 1.19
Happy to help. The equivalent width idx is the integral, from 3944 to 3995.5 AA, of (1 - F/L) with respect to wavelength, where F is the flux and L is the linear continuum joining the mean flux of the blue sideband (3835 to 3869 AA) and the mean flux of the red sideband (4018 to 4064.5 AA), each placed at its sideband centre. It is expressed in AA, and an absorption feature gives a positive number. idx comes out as 3.64 AA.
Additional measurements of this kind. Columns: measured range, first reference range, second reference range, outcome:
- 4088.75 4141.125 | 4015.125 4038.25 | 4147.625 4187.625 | 1.2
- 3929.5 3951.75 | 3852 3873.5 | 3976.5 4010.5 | 4.5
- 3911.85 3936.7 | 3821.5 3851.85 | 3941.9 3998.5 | 0.8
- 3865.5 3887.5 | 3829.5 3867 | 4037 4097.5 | -2.4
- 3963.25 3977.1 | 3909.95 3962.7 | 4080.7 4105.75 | 2.3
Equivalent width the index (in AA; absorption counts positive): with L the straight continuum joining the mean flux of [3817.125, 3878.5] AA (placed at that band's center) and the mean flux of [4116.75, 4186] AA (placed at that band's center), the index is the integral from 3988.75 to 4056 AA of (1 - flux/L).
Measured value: -2.8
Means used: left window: 3.28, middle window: 3.57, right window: 3.54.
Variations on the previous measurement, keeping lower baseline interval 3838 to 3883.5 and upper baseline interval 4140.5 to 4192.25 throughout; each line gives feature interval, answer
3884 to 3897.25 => 1.65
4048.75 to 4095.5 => -1.93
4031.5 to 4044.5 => 0.31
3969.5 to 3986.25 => 1.85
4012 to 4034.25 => -0.55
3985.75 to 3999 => 0.10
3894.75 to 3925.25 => 2.04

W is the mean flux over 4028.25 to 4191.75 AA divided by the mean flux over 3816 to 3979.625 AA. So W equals 1.1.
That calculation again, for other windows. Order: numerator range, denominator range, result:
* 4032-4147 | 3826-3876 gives 1.06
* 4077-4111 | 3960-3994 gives 1.09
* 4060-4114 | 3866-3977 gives 1.10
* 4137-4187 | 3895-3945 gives 1.14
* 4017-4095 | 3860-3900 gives 1.06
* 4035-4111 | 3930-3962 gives 1.15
